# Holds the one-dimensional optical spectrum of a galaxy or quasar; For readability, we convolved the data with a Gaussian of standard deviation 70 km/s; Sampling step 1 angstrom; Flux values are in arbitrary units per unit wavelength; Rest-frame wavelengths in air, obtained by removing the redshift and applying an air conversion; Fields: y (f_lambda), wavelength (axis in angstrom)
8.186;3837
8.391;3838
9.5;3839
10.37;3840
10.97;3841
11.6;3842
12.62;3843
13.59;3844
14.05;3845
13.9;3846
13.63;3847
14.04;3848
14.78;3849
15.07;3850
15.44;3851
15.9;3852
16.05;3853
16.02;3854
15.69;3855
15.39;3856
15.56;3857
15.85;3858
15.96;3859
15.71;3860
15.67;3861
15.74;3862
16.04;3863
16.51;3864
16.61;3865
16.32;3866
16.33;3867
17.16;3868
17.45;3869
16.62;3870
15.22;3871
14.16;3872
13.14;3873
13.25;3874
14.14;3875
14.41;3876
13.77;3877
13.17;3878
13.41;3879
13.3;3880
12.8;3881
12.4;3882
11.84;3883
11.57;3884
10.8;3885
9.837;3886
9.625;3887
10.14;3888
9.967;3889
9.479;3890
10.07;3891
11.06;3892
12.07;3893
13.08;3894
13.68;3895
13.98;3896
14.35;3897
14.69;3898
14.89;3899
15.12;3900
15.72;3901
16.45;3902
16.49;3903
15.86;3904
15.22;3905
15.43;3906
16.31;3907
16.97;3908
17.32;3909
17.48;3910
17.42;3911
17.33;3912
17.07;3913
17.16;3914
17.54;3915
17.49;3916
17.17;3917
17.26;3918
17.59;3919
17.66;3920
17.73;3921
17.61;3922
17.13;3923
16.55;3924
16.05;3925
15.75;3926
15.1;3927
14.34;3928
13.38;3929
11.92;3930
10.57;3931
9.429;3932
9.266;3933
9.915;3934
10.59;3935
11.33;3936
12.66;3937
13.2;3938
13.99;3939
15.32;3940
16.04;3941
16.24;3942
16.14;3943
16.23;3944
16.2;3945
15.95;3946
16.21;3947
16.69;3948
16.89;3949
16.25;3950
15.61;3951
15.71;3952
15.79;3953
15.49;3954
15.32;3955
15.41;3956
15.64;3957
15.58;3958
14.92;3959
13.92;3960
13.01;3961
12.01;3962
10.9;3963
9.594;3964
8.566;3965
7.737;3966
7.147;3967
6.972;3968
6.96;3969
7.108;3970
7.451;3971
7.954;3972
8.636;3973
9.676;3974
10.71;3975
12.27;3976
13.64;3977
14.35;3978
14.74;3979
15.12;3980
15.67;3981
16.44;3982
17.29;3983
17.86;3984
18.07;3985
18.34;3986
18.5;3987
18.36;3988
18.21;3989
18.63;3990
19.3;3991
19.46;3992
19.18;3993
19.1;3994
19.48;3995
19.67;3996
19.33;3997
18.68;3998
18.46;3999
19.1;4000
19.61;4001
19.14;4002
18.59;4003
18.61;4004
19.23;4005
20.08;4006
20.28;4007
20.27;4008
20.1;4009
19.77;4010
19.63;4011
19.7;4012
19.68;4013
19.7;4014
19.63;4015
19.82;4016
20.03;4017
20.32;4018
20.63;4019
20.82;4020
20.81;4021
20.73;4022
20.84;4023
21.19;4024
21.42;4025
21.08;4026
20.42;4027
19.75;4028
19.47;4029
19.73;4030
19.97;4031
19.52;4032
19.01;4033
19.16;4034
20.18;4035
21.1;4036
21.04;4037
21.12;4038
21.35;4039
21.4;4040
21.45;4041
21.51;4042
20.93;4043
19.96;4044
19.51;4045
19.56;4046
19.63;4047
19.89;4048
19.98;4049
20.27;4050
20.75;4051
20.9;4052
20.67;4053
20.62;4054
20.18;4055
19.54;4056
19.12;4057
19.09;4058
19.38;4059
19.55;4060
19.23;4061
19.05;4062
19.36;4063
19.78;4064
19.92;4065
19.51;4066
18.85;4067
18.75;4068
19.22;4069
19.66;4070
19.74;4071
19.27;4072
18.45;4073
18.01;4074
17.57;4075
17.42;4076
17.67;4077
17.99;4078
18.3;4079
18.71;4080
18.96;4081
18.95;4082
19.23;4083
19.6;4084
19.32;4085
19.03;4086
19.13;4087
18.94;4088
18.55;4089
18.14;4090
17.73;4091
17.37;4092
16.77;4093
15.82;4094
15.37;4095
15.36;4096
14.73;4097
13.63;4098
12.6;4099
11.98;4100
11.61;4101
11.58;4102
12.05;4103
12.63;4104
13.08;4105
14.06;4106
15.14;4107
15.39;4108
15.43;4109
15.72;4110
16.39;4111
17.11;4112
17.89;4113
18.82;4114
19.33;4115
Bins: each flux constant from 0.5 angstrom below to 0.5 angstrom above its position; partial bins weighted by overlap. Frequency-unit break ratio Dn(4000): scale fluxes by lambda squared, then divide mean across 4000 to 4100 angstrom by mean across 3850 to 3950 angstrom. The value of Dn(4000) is 1.4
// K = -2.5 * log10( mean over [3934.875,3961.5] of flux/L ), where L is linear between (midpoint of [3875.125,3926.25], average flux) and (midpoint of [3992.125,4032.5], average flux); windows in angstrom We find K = 0.12 mag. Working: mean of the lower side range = 14.6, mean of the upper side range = 19.8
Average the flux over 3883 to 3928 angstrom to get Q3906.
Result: 14.9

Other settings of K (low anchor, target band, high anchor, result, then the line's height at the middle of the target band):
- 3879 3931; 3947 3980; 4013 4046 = 0.36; 17.3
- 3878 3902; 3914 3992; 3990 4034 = 0.13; 16.2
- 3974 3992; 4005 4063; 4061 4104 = -0.20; 16.8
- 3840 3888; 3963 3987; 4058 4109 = 0.30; 15.8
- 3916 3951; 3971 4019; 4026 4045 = 0.04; 18.2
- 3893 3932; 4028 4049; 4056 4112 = -0.20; 16.9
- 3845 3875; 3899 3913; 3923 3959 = -0.10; 14.9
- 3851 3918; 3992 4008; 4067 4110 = -0.21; 15.9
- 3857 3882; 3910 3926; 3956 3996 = -0.18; 14.5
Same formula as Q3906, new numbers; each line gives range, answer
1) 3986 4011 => 19.2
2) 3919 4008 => 15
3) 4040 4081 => 19.5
